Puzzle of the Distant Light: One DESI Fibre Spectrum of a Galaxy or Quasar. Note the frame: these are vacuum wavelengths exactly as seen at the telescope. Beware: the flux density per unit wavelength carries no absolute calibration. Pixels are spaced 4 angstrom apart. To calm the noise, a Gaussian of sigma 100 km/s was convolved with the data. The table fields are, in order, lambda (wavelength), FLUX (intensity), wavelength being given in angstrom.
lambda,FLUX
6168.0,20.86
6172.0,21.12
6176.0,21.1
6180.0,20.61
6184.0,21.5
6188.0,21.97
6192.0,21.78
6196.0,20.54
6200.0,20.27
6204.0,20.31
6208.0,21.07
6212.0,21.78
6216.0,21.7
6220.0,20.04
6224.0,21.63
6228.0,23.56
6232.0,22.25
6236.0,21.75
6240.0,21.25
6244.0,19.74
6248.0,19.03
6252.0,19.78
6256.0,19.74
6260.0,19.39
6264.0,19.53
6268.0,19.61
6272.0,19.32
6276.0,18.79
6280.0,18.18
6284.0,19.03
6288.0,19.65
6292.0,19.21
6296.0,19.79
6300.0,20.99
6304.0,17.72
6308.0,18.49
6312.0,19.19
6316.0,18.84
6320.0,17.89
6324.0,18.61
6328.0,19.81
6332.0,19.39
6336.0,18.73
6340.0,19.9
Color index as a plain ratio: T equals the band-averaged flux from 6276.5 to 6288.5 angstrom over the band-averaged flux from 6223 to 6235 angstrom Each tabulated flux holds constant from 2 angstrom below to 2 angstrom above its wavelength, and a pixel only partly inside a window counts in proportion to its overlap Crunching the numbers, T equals 0.8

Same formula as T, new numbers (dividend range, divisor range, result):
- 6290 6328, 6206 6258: 0.90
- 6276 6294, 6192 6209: 0.92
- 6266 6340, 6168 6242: 0.89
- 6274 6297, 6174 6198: 0.90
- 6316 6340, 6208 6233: 0.87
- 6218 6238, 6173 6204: 1.04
